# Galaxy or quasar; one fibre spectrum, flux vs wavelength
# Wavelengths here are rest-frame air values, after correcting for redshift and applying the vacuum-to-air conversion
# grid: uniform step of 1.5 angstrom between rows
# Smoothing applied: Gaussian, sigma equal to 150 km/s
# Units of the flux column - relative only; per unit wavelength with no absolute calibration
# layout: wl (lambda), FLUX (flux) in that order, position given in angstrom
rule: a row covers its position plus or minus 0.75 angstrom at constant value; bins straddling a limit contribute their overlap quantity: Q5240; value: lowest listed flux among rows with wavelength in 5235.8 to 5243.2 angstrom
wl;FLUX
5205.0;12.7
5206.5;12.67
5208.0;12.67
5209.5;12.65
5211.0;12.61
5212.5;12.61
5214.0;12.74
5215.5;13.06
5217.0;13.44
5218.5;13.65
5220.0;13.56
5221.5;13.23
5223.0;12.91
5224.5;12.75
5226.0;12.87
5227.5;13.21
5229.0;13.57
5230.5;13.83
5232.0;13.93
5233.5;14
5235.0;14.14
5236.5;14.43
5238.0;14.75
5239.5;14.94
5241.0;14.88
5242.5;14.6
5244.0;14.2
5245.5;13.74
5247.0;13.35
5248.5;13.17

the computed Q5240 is 14.43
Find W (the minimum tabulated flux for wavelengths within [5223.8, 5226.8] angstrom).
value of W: 12.75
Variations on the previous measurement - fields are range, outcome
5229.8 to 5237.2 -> 13.83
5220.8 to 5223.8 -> 12.91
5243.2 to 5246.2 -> 13.74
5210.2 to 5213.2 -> 12.61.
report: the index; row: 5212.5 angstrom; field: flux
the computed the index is 12.61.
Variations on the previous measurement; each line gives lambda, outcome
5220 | 13.56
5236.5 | 14.43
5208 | 12.67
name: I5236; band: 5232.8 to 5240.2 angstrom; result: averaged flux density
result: 14.5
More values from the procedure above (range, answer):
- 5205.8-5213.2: 12.6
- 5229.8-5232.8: 13.9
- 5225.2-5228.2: 13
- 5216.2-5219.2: 13.5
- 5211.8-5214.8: 12.7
